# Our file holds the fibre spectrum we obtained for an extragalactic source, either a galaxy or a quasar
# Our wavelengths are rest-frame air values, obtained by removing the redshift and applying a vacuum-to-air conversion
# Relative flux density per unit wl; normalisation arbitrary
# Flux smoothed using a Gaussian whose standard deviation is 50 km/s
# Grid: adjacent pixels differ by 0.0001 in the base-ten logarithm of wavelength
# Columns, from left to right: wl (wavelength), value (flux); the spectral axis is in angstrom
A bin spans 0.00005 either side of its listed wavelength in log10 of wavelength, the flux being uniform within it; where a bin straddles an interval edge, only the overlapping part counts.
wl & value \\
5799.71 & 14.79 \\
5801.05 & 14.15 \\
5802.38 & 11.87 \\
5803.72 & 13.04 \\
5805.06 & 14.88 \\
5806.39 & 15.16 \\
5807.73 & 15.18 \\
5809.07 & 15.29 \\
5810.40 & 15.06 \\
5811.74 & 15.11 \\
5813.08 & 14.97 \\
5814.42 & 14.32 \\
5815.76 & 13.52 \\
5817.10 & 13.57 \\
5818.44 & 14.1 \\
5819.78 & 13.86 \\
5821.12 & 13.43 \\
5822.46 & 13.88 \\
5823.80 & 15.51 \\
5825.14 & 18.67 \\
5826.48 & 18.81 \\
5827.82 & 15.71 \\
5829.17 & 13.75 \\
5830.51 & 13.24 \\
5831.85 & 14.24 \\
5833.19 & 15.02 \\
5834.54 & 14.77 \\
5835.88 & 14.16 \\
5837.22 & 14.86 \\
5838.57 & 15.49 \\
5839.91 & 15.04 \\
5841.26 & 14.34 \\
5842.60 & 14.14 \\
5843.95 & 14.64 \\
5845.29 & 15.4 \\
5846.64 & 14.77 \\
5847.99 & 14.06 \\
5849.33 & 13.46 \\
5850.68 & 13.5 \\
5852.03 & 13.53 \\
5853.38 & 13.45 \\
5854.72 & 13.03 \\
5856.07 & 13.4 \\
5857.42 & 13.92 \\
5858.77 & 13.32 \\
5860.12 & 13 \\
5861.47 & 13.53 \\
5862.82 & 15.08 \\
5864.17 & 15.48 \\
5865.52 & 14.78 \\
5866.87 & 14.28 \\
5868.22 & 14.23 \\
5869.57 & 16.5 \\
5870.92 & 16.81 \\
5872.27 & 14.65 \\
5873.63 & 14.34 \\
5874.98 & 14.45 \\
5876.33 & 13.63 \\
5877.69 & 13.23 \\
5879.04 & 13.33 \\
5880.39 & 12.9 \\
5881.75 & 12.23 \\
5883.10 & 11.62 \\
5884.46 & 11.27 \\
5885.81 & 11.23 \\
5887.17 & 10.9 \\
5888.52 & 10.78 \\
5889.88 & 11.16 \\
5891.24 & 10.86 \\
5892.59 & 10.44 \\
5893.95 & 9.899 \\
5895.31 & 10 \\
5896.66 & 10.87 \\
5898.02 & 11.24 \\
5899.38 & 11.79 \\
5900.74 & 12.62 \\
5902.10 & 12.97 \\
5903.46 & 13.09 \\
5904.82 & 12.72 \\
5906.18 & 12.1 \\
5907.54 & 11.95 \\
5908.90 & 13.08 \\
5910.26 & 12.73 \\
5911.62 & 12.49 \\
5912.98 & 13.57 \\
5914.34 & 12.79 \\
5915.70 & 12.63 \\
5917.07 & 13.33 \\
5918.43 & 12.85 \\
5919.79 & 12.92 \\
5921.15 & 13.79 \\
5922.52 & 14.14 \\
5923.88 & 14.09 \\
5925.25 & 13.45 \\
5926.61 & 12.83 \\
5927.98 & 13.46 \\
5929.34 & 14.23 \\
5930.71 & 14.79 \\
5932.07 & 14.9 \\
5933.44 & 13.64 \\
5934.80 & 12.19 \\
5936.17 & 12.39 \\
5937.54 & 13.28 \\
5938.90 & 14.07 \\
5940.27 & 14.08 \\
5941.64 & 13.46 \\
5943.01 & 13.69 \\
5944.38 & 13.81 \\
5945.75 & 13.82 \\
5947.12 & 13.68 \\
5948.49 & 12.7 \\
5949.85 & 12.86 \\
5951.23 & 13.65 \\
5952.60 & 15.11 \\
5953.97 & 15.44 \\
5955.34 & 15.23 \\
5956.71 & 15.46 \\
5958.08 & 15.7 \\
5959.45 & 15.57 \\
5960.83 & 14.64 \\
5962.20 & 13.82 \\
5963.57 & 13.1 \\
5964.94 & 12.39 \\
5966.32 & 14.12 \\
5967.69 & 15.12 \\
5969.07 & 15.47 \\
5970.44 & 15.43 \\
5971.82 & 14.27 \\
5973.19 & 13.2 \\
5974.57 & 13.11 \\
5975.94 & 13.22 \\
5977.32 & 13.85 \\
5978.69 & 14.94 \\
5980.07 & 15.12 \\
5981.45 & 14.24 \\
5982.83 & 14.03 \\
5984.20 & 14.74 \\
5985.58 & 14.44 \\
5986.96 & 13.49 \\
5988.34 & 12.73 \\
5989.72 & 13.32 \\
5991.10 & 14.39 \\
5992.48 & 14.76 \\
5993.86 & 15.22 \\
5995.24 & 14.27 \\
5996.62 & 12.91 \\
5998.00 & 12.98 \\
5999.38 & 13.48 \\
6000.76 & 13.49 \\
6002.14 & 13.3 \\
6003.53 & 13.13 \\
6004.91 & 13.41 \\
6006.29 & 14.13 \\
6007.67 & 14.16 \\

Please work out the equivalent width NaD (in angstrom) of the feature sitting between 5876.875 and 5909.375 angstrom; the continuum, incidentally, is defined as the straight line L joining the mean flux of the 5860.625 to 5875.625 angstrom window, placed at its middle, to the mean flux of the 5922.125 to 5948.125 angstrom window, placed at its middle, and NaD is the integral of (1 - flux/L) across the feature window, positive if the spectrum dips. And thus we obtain 6.02 angstrom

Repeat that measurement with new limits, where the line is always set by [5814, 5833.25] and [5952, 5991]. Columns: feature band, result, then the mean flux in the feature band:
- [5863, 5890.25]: 2.19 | 13.4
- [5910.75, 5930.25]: 1.54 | 13.3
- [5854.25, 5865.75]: 0.57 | 13.9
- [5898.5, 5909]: 1.48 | 12.5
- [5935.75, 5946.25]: 0.60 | 13.6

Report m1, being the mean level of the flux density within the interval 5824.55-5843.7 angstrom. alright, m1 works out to 15.1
